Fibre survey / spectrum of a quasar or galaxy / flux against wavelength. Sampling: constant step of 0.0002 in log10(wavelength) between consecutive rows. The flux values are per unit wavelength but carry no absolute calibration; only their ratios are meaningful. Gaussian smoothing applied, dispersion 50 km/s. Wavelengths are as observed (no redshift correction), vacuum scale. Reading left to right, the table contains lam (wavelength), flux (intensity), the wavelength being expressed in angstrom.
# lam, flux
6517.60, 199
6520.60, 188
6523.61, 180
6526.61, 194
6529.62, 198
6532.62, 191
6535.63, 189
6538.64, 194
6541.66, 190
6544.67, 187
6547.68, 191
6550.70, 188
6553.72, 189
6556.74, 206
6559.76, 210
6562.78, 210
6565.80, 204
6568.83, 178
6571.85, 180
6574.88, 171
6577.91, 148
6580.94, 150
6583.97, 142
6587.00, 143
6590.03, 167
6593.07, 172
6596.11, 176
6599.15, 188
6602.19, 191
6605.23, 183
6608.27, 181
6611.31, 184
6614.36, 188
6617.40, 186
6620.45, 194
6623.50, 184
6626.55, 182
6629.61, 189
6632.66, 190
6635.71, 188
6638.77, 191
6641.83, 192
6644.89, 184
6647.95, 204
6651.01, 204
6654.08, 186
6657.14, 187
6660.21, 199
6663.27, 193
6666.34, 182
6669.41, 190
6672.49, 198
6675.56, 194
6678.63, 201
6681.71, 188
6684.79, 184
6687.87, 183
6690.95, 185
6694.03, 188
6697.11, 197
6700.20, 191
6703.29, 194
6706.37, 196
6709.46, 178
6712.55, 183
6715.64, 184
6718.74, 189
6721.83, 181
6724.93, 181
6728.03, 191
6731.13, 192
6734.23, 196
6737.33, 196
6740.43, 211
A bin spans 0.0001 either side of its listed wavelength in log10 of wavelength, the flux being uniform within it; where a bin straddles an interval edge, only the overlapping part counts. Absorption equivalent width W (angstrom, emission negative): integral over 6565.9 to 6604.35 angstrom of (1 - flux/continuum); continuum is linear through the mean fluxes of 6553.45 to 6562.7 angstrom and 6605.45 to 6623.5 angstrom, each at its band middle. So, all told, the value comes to 5.3 angstrom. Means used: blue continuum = 205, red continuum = 186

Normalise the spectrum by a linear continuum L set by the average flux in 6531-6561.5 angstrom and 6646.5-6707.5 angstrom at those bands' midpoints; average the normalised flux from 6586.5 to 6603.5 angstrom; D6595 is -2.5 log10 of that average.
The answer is 0.11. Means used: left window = 194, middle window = 174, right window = 192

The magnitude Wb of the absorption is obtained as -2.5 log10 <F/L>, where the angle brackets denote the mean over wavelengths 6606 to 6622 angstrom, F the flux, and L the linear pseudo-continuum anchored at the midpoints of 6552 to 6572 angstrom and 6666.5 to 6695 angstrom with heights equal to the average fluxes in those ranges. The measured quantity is 0.044 mag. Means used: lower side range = 198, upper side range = 190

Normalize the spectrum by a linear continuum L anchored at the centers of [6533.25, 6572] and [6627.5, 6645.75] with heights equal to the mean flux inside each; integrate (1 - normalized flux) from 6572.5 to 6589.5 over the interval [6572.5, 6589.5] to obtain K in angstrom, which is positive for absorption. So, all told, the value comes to 3.5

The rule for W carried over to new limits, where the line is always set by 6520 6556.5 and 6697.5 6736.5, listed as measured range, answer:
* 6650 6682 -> -0.7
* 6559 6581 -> 0.9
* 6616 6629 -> 0.2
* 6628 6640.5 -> 0.0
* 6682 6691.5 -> 0.2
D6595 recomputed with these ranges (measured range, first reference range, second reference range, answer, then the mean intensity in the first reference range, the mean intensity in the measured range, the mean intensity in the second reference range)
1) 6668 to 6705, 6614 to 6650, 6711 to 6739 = -0.013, 190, 191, 188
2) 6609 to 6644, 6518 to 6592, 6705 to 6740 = -0.014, 183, 188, 189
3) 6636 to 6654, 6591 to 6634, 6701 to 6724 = -0.049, 185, 194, 186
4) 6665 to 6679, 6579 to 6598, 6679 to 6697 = -0.056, 159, 193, 187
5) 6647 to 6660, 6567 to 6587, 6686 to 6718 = -0.104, 161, 195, 188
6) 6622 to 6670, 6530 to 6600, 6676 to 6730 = -0.030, 181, 190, 188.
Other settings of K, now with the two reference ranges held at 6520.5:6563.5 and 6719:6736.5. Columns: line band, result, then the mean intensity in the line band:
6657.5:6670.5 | 0.0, 191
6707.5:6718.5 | 0.3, 183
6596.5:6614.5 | 0.6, 185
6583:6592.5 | 1.9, 153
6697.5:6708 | -0.3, 194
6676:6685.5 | -0.1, 192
